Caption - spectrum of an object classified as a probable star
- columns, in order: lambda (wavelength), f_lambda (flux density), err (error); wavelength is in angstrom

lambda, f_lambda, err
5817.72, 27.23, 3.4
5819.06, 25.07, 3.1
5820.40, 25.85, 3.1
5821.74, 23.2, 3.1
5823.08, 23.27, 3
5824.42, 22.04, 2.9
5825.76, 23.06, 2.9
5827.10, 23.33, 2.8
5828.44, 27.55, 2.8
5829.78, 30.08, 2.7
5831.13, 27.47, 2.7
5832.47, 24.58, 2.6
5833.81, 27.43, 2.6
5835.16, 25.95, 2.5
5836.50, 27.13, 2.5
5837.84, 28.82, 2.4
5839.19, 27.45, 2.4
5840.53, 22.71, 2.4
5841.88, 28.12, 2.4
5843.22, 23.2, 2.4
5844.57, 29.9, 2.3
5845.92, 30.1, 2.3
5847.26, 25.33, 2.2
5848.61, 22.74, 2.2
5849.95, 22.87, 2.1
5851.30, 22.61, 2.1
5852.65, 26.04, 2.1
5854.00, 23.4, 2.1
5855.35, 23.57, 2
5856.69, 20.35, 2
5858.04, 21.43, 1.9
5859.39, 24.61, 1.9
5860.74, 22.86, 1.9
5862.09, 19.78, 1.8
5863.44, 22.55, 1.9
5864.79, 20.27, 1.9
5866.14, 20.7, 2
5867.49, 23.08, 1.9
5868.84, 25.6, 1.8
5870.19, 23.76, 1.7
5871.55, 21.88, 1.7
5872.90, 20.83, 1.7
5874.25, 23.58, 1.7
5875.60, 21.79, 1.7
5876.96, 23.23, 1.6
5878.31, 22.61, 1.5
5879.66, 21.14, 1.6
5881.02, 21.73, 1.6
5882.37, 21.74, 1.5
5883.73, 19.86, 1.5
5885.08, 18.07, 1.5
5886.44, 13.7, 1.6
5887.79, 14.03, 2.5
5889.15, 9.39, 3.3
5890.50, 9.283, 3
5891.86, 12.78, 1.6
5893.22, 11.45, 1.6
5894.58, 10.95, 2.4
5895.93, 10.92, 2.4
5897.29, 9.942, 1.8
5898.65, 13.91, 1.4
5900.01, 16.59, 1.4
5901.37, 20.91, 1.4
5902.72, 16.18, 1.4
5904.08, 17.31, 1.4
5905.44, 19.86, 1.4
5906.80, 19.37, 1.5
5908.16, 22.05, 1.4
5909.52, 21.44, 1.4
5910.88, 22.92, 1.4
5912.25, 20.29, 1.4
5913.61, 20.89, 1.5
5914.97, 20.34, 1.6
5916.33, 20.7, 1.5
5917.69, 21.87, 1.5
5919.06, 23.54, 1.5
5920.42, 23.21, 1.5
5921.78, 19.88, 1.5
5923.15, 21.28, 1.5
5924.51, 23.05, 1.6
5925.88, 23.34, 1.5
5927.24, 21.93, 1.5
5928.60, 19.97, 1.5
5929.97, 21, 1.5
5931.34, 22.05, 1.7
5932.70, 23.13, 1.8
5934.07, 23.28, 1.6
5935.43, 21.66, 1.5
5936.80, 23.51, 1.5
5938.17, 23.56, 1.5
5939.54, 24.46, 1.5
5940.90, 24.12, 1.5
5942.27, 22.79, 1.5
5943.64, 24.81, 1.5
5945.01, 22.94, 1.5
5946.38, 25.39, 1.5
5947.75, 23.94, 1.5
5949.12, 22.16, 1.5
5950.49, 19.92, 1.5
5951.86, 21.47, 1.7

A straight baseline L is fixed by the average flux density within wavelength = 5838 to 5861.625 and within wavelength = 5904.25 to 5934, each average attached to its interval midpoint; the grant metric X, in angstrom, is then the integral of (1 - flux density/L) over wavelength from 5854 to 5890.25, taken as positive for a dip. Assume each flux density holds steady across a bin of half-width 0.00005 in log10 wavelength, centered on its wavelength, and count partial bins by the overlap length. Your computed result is 4.4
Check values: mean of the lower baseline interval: 24.6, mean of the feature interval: 20.8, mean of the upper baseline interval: 21.5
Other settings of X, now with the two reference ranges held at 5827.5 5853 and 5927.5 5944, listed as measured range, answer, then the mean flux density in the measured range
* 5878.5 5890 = 3.34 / 17.6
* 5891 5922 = 7.46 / 18.1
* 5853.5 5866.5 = 1.84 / 22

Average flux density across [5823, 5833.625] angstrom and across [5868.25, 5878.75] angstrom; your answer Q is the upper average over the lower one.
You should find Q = 0.9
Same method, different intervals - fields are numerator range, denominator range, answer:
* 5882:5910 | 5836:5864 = 0.64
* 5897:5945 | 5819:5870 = 0.86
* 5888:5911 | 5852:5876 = 0.68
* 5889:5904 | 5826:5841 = 0.50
